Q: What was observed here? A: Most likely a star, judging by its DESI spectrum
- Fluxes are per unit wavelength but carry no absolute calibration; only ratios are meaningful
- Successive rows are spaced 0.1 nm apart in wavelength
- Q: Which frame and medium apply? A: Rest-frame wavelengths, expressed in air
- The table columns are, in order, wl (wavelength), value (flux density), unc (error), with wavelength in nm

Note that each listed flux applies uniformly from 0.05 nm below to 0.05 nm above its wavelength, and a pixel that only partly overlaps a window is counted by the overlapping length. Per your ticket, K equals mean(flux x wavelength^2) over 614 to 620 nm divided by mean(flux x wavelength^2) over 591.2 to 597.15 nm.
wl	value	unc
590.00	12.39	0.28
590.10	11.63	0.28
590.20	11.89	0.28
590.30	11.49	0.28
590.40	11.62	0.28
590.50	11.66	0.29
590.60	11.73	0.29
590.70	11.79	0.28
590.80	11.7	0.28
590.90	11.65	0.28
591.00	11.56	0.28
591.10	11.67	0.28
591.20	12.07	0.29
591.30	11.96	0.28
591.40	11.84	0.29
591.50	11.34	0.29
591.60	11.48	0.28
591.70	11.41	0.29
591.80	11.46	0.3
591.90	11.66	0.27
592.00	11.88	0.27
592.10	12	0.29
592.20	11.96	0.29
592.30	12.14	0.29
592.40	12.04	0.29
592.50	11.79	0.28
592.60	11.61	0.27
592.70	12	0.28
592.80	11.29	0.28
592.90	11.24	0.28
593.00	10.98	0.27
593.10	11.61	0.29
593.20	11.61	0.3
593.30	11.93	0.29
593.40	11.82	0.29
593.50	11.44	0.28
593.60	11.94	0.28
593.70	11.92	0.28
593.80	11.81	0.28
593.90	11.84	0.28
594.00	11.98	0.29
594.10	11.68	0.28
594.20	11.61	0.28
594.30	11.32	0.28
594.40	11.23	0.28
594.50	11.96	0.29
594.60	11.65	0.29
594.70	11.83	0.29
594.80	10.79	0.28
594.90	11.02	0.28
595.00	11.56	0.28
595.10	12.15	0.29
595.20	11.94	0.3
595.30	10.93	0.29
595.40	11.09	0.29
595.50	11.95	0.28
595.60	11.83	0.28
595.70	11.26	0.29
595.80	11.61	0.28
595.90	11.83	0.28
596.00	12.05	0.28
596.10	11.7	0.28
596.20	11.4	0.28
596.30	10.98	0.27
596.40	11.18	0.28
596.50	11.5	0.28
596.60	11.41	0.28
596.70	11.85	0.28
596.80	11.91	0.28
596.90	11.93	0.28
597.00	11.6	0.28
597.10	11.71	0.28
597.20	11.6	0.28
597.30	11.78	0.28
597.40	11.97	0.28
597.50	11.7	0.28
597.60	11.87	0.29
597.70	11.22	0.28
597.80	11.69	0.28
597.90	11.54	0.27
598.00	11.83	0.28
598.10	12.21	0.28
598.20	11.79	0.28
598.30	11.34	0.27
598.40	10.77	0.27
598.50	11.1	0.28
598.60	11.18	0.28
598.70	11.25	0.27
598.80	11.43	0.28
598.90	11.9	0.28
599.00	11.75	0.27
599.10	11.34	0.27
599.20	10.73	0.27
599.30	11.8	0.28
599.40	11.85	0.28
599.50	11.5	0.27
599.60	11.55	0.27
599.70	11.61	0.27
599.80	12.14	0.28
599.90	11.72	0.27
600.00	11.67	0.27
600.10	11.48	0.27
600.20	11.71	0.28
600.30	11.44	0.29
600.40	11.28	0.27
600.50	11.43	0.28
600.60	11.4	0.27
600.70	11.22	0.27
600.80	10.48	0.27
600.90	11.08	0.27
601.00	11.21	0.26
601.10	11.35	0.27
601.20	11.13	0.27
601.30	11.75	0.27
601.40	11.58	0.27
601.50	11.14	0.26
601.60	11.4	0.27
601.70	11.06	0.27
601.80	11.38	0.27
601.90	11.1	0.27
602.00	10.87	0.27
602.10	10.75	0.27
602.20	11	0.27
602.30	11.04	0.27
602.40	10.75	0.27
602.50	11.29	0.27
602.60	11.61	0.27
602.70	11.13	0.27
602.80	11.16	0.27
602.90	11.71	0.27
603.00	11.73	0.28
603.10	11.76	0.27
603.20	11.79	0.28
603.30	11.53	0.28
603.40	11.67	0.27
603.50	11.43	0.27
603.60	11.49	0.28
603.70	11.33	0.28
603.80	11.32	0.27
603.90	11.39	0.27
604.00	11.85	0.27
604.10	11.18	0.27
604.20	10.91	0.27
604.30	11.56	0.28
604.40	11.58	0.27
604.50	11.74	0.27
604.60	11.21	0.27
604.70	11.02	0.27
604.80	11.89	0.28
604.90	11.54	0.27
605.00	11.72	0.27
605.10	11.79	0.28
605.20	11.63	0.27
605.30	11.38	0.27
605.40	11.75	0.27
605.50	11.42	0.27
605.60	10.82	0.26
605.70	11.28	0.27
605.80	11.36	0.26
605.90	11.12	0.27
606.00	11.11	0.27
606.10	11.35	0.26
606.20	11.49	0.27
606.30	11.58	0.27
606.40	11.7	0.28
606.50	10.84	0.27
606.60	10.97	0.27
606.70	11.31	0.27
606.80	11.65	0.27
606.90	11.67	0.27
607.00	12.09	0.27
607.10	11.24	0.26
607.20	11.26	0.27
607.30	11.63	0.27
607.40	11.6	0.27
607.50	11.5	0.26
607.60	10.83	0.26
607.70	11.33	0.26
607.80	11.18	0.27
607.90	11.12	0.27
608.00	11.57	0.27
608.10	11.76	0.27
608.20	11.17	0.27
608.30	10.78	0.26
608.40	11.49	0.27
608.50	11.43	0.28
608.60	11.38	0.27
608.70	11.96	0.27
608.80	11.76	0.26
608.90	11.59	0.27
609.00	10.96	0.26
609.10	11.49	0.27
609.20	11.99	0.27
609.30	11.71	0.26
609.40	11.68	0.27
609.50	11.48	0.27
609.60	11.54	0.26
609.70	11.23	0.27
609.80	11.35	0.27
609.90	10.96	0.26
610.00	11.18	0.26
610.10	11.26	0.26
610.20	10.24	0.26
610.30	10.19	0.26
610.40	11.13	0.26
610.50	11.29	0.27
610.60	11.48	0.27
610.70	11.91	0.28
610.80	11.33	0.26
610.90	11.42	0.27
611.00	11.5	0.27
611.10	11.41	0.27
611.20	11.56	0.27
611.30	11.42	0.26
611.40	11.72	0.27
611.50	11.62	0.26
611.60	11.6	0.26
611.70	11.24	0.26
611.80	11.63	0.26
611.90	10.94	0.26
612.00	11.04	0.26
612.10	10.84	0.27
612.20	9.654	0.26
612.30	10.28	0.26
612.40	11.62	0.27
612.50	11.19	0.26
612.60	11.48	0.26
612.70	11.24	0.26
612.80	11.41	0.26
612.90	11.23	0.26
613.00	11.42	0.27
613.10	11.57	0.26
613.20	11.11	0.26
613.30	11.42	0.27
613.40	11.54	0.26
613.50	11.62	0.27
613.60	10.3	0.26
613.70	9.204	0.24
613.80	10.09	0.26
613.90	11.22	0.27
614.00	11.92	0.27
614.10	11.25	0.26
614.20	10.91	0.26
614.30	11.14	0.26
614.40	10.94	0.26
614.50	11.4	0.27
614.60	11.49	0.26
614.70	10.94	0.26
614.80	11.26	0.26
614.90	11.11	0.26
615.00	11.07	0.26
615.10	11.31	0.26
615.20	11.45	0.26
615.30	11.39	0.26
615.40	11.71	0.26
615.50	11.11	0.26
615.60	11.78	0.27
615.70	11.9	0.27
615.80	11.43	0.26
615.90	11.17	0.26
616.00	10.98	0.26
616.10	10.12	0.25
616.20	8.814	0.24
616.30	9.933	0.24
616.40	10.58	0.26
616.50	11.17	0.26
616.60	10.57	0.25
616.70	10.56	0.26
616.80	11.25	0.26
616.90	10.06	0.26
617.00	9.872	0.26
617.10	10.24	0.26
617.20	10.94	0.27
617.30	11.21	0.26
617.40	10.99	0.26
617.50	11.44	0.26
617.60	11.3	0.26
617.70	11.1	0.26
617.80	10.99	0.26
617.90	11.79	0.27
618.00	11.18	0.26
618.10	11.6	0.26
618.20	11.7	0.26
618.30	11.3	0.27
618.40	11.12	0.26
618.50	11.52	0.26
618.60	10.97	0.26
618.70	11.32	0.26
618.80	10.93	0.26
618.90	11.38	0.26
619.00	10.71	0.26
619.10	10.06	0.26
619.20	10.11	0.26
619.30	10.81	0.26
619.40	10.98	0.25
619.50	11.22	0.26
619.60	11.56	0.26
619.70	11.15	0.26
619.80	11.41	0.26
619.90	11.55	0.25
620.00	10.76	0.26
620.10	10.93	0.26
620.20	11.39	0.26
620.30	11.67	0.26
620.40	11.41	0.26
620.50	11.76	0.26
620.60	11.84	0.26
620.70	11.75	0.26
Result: 1.0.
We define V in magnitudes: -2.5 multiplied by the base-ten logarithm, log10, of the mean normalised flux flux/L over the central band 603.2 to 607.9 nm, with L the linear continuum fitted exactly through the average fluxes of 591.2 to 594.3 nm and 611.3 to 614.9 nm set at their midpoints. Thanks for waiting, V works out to -0.01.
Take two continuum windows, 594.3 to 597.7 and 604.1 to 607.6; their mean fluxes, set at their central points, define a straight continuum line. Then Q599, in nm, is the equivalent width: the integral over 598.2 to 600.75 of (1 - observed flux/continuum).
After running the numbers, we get 0.013 nm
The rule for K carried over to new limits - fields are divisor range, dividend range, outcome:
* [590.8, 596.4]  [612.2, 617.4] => 1.01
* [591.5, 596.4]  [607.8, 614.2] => 1.02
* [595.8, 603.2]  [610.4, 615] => 1.02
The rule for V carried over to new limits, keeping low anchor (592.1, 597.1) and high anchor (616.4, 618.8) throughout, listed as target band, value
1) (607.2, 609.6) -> -0.02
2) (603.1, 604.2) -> -0.01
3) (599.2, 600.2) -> -0.01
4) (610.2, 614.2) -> 0.00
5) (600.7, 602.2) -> 0.03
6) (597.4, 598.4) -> -0.01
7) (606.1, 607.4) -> -0.01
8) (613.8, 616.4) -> 0.00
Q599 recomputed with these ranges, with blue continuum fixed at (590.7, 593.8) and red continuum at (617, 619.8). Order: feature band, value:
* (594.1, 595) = 0.016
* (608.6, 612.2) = -0.021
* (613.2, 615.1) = 0.022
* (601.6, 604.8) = 0.028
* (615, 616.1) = -0.020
